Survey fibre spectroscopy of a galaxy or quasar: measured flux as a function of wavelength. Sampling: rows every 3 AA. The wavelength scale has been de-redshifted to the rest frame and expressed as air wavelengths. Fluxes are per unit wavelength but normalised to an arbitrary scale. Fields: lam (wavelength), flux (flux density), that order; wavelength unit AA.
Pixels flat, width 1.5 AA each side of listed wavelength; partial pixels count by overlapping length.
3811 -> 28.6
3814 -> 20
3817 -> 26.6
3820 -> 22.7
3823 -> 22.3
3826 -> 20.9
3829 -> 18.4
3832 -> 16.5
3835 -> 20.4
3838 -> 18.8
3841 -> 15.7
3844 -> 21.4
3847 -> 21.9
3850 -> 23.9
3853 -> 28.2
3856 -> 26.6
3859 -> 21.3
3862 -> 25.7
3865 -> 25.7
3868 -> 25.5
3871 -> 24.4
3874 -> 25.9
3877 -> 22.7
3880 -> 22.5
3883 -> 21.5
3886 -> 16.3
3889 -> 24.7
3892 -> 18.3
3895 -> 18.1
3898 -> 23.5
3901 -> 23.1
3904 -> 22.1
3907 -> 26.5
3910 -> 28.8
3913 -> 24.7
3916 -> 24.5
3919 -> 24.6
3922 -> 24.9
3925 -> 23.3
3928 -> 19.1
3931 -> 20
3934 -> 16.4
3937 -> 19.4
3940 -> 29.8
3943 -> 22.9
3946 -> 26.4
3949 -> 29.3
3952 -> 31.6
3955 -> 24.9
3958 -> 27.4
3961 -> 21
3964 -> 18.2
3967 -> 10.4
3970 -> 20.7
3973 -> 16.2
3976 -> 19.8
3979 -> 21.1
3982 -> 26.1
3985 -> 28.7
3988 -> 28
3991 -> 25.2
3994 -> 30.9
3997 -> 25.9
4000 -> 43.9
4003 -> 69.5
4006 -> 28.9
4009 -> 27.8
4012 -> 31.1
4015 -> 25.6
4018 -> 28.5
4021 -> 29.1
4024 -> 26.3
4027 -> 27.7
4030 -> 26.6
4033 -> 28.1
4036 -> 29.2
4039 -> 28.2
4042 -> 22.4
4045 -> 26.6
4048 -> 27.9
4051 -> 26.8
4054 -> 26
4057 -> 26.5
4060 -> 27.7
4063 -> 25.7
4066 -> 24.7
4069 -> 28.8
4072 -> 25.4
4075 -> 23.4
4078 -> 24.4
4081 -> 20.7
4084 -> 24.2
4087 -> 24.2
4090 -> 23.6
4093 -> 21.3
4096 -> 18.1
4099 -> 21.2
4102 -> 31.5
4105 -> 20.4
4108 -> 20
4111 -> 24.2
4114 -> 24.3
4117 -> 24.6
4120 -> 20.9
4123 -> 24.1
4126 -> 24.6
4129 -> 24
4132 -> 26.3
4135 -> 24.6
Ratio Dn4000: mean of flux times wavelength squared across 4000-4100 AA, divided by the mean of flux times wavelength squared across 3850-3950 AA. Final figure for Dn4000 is 1.26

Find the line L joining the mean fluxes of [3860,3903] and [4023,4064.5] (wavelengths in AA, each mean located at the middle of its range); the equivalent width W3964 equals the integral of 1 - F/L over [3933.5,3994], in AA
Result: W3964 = 3.2 AA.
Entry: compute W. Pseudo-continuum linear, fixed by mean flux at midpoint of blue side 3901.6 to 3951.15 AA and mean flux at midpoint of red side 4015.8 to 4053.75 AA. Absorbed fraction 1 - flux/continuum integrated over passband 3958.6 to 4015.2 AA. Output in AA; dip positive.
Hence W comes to -3.2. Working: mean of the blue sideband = 24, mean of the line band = 27.4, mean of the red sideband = 27.2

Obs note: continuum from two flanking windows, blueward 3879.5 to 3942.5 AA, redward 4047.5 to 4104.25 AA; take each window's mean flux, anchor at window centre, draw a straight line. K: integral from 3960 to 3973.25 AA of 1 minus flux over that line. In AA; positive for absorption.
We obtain 3.4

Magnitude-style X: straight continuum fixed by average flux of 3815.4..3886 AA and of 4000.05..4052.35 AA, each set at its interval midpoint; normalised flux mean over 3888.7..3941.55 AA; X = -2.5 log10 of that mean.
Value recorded 0.11 mag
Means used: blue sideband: 22.4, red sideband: 30.4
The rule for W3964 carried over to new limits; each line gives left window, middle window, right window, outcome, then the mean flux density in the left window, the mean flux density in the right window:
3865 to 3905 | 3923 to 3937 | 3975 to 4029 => 3.0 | 22.3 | 30.3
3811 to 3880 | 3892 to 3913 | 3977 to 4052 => 1.4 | 22.7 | 29.6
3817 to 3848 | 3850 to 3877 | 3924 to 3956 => -5.0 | 20.2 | 23.9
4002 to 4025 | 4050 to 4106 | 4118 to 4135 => 6.7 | 32.7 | 24.1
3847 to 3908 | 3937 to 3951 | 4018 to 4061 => -0.9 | 23.3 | 27.1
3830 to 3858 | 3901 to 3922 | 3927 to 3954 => -1.6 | 21.4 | 24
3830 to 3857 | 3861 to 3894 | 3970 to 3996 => -1.3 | 21.3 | 24.3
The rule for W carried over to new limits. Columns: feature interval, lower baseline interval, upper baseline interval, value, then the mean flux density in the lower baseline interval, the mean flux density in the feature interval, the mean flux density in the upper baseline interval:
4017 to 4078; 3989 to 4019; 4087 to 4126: 5.0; 33.7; 26.7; 23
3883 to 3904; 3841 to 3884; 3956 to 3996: 2.4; 23.8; 20.8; 22.7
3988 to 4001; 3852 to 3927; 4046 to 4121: -3.6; 23.7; 30.6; 24.3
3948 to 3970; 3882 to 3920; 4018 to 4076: 1.3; 22.8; 22.9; 26.8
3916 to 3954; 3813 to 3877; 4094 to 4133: -2.0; 22.5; 24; 23.3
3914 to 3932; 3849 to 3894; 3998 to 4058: 2.0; 23.5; 22.9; 30.3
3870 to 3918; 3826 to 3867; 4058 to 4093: -1.1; 21.9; 23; 24.7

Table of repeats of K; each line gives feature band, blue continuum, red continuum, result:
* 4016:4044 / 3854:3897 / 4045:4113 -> -3.77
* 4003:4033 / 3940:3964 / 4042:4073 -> -4.35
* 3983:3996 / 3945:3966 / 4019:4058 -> -1.05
